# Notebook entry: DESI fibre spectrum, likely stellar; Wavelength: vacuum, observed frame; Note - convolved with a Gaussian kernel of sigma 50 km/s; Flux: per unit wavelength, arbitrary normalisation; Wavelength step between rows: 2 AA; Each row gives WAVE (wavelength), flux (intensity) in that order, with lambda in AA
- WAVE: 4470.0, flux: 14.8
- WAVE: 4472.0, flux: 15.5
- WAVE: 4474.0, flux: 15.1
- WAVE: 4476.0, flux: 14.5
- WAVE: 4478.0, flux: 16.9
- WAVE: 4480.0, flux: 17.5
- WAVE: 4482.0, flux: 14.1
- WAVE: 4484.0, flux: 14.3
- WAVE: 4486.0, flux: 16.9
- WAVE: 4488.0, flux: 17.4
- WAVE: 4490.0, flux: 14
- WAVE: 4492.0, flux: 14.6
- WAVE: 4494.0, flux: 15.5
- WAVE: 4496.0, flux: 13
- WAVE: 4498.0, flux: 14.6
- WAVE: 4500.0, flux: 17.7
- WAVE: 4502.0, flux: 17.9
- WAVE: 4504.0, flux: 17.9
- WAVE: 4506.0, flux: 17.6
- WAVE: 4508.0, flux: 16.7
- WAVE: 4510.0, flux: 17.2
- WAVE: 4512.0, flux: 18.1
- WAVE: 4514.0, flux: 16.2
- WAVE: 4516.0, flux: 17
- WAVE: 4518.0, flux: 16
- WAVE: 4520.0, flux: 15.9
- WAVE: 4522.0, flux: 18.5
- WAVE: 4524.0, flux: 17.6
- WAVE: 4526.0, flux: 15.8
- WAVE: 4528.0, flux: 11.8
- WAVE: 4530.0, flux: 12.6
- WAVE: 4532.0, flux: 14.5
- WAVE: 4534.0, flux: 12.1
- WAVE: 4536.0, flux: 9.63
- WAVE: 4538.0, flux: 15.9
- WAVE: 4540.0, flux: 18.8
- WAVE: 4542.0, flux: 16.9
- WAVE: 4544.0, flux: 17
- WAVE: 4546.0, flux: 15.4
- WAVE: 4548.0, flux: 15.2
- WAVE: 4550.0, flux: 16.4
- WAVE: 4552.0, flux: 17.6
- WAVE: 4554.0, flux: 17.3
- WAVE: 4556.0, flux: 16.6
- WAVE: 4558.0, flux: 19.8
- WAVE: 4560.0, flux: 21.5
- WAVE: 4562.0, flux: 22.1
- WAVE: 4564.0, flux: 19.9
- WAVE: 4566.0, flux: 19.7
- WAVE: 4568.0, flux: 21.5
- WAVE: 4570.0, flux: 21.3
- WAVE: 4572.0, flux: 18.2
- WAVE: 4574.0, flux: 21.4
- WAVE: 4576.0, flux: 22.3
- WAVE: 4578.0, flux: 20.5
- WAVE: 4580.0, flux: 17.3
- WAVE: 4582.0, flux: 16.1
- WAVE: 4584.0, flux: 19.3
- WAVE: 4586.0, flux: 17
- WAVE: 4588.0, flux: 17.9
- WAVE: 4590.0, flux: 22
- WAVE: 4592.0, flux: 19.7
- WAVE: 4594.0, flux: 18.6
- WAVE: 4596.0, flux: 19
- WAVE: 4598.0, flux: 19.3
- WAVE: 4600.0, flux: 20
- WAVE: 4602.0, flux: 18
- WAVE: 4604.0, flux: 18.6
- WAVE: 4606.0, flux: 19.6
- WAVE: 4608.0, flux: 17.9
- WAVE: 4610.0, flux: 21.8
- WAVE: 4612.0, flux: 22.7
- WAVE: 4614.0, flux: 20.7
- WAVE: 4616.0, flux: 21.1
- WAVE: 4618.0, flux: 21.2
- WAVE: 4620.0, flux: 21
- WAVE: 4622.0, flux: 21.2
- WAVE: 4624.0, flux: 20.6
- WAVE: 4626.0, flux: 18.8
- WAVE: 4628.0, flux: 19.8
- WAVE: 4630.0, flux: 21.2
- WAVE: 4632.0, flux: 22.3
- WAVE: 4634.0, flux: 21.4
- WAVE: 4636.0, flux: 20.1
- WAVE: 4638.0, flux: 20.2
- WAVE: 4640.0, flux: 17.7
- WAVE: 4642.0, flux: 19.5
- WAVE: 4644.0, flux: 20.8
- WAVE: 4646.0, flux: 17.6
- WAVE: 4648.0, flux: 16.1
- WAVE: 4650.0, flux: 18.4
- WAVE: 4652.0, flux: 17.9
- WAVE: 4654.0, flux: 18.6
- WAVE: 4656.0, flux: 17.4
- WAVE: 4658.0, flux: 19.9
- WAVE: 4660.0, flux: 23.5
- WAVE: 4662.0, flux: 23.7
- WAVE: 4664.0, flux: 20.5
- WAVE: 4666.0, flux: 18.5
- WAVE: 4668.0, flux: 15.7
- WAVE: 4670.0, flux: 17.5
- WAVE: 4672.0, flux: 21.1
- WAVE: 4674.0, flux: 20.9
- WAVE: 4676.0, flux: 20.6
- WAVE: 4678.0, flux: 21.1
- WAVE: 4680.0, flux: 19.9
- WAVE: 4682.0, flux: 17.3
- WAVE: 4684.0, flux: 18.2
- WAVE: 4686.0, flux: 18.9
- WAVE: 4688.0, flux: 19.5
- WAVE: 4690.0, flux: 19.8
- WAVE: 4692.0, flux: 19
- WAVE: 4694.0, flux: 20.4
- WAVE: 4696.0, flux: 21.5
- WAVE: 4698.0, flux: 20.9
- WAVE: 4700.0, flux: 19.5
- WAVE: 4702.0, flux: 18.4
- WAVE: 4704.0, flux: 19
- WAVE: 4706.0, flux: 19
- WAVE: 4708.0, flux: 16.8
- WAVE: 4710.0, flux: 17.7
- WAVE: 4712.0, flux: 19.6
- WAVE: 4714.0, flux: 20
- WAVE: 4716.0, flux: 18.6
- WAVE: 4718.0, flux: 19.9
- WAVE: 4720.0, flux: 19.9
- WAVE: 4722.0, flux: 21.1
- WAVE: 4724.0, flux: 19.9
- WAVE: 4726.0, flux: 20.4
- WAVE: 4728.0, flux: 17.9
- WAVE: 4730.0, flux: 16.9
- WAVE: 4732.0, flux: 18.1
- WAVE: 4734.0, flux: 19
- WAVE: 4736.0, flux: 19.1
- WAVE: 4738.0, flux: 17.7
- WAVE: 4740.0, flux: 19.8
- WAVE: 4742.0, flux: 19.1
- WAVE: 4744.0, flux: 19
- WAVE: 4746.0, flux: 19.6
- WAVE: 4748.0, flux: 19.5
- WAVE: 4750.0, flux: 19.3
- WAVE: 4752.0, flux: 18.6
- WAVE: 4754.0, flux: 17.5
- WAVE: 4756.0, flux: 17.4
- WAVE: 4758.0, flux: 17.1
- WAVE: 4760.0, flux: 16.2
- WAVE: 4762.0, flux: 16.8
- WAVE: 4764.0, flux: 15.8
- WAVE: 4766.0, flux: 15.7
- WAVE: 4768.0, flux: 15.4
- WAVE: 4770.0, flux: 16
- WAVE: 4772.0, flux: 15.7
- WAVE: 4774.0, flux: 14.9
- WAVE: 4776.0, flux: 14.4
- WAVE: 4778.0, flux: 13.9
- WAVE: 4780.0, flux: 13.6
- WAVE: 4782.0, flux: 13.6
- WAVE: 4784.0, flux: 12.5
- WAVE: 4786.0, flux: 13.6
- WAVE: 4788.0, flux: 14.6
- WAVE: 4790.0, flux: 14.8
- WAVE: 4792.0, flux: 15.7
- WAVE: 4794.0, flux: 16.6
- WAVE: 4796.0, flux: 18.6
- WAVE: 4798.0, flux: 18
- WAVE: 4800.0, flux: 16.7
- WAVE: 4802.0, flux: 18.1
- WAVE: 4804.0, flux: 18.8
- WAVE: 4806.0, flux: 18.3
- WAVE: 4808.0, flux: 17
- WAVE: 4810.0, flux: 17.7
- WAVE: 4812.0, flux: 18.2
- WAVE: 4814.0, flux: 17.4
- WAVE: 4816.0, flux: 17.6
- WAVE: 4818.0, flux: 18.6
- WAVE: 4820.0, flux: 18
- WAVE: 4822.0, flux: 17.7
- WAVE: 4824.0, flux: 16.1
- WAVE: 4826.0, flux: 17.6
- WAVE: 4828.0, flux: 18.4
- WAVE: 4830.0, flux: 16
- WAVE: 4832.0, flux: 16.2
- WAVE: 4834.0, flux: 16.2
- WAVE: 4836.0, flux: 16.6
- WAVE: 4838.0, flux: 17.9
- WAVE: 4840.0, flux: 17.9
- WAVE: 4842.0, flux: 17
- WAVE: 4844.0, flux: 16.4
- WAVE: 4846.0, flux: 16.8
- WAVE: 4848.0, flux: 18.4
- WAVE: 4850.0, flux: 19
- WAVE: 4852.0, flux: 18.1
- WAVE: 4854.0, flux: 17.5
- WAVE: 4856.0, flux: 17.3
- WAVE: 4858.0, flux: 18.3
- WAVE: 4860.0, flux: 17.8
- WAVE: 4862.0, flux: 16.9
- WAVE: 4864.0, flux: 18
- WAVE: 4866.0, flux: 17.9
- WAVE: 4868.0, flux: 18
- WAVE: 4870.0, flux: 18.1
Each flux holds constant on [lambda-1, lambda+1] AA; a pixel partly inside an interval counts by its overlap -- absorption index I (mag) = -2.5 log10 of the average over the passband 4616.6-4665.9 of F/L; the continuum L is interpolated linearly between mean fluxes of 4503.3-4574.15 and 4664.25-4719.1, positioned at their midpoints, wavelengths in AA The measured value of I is -0.08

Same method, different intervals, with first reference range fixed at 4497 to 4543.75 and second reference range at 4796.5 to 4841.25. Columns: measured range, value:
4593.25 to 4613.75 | -0.19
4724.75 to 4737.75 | -0.09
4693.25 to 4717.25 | -0.14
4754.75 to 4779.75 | 0.10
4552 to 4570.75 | -0.22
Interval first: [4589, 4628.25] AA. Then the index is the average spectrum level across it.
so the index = 20.1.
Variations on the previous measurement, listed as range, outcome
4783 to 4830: 17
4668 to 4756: 19.2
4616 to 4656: 19.7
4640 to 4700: 19.4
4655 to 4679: 20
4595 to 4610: 19.1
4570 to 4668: 19.7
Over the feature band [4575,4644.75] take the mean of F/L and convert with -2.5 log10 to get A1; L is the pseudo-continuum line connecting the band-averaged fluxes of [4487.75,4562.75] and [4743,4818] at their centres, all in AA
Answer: -0.21 mag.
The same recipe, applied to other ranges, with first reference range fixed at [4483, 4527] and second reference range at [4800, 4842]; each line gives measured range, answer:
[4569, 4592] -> -0.167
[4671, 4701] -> -0.171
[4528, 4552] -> 0.109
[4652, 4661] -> -0.162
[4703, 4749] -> -0.113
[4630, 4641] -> -0.209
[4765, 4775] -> 0.117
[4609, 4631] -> -0.239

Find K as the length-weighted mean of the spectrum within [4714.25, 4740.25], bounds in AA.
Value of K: 19.1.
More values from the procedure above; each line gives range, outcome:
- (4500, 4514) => 17.5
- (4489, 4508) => 15.9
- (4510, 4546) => 15.6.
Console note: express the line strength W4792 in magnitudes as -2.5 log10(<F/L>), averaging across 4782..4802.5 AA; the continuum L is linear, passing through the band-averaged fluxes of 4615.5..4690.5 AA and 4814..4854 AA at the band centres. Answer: 0.14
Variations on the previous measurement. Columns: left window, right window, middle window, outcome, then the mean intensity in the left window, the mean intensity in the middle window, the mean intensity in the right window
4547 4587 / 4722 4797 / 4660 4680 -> -0.13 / 19.1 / 20.1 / 16.9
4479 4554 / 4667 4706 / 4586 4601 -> -0.11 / 15.9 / 19.3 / 19.4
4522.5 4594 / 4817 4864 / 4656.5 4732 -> -0.11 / 17.7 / 19.5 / 17.4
